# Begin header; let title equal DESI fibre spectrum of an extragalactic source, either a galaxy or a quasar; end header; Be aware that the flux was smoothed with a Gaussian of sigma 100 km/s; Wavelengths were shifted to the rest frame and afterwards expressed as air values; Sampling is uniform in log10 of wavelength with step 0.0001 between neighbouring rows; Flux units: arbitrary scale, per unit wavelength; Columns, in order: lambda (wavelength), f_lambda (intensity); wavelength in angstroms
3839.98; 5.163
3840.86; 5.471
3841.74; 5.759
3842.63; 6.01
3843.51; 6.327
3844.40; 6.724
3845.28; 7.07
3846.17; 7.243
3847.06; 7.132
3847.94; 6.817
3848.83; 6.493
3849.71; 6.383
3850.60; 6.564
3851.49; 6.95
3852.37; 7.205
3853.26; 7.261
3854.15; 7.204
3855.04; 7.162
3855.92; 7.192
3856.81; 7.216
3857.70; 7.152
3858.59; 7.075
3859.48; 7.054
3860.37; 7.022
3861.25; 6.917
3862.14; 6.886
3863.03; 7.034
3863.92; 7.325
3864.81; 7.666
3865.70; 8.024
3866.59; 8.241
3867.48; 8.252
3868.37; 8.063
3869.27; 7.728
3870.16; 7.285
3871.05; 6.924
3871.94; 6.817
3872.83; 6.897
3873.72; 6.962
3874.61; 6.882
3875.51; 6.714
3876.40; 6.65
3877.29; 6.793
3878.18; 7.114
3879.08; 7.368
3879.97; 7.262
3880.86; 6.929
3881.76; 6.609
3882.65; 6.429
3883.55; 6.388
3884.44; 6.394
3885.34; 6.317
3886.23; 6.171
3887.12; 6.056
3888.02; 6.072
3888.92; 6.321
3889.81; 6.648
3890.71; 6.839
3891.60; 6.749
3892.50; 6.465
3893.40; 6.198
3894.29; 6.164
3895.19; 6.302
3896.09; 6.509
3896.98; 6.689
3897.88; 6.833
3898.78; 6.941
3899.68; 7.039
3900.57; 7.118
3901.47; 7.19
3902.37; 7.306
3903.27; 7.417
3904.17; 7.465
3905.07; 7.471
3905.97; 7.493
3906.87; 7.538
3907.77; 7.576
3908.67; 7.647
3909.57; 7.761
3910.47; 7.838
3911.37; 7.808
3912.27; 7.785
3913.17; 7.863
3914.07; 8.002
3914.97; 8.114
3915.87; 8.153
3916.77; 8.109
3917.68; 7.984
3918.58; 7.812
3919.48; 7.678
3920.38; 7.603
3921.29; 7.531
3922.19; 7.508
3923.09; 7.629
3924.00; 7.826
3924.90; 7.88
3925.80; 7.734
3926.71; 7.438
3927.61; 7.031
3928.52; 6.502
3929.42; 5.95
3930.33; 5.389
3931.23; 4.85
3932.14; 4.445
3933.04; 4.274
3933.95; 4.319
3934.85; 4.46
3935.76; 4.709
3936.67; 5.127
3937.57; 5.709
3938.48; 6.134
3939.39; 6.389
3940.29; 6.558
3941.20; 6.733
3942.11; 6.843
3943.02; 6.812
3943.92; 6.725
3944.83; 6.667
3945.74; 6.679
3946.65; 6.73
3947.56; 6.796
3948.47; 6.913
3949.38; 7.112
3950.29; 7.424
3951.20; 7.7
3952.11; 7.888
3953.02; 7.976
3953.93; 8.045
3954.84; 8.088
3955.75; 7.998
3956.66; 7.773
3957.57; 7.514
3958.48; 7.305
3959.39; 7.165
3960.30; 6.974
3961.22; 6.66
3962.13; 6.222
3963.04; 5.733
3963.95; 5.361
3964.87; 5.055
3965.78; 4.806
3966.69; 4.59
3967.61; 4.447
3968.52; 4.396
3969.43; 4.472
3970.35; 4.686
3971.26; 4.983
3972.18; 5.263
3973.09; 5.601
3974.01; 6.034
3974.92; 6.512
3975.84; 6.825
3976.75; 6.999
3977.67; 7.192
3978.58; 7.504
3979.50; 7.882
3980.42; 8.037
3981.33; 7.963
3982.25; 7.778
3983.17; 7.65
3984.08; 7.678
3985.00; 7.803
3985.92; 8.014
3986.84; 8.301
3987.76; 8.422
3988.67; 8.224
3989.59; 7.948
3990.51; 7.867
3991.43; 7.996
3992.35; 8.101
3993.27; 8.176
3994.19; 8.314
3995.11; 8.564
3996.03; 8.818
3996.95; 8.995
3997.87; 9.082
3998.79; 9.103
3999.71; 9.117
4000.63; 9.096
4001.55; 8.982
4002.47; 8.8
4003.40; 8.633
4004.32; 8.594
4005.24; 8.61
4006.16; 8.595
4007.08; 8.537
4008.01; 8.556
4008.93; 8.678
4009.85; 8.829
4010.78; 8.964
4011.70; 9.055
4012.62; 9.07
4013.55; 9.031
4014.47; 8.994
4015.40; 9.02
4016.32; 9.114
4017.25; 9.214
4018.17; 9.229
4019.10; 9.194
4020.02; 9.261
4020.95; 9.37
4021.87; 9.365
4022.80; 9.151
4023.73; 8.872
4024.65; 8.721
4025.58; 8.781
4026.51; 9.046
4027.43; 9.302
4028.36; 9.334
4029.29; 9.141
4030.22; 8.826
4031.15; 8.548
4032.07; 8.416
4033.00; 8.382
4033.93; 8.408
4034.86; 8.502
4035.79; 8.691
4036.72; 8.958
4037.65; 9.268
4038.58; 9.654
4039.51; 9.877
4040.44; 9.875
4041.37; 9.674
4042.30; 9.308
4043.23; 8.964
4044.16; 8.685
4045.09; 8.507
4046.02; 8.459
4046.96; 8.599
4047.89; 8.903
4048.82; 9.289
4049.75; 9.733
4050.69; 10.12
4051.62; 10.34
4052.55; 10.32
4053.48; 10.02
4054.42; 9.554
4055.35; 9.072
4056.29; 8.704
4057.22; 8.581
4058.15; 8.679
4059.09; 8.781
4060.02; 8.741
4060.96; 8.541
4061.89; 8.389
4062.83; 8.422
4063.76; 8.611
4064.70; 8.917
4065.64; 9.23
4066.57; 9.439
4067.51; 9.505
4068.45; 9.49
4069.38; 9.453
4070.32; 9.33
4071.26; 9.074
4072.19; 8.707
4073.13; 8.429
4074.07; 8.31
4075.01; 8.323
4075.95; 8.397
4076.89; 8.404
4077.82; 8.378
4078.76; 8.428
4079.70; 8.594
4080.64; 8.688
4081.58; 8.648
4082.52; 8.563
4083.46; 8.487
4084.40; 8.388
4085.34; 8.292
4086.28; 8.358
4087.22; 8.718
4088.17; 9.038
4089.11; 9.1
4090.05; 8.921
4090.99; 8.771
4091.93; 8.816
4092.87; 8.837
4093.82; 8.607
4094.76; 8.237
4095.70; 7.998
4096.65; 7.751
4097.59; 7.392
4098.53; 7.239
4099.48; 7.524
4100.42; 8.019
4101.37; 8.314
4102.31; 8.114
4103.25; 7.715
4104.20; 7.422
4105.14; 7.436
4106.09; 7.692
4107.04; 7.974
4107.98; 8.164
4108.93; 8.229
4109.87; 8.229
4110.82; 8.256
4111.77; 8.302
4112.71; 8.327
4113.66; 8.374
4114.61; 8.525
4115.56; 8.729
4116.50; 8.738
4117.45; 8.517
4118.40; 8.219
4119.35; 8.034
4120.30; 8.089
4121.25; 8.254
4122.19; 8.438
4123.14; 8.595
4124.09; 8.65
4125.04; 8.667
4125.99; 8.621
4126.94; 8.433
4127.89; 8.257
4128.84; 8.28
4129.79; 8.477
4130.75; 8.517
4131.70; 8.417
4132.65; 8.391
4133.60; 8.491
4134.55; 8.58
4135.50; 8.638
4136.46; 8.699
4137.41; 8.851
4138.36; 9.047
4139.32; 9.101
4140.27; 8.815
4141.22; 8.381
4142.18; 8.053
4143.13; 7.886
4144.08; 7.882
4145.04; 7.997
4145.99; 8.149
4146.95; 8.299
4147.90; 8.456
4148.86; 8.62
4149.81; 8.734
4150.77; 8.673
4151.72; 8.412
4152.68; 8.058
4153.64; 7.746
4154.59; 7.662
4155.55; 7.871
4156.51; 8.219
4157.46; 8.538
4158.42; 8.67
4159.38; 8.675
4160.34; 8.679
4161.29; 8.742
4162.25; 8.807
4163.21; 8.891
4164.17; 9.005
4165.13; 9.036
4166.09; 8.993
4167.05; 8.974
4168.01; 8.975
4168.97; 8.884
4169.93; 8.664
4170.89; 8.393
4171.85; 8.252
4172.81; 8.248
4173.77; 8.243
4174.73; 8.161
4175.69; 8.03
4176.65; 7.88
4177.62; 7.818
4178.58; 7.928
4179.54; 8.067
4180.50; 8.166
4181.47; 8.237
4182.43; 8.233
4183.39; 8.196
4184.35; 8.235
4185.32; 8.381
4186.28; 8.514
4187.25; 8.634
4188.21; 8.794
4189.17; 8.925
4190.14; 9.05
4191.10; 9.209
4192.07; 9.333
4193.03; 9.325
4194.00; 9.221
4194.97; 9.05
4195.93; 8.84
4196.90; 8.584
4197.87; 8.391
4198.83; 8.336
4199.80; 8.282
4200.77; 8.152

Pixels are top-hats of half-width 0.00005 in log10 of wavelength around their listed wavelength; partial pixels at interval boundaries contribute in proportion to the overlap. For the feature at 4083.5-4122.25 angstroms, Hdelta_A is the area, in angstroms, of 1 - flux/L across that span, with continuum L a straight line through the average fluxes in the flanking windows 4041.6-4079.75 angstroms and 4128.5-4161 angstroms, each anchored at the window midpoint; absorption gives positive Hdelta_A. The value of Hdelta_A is 2.00 angstroms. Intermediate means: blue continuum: 8.98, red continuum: 8.41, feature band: 8.25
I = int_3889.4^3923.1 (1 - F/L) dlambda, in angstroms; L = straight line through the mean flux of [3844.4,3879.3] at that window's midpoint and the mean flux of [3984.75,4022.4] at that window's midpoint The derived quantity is 1.4 angstroms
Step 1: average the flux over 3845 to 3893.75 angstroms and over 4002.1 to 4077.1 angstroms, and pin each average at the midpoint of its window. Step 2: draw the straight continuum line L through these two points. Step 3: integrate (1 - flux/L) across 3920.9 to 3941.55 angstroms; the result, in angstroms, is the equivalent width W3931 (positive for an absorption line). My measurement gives 4.1 angstroms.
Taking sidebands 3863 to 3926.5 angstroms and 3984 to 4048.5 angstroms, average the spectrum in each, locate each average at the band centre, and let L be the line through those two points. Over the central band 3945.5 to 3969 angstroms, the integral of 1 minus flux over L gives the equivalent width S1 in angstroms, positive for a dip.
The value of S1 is 3.98 angstroms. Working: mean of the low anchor 7.21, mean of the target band 6.66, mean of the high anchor 8.81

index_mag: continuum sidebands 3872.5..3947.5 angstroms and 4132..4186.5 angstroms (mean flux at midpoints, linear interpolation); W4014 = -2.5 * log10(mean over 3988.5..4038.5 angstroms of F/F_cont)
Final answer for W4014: -0.18 mag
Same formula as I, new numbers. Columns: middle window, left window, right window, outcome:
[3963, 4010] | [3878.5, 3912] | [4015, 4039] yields 5.3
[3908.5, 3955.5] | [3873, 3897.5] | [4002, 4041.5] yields 2.9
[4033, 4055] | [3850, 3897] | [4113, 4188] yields -4.0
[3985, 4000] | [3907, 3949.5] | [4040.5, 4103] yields -1.4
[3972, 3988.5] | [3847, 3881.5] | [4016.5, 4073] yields 2.1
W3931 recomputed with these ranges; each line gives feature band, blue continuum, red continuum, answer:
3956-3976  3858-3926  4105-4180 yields 4.52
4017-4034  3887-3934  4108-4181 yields -2.81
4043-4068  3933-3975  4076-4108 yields -4.36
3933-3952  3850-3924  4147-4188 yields 2.85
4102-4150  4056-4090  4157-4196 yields 1.76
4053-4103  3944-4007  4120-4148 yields -3.59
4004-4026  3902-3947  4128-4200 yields -4.24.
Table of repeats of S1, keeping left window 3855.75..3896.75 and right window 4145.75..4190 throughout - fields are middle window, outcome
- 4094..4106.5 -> 0.5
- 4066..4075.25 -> -1.3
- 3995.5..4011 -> -2.5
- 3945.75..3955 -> -0.1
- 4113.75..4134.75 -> -0.6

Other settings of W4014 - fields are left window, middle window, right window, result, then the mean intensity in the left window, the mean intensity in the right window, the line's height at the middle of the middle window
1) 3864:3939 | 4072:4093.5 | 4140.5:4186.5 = -0.09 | 6.91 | 8.37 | 7.92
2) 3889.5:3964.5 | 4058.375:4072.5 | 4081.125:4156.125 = -0.13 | 6.93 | 8.33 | 7.94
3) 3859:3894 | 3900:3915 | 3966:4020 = -0.06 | 6.93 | 7.87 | 7.18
